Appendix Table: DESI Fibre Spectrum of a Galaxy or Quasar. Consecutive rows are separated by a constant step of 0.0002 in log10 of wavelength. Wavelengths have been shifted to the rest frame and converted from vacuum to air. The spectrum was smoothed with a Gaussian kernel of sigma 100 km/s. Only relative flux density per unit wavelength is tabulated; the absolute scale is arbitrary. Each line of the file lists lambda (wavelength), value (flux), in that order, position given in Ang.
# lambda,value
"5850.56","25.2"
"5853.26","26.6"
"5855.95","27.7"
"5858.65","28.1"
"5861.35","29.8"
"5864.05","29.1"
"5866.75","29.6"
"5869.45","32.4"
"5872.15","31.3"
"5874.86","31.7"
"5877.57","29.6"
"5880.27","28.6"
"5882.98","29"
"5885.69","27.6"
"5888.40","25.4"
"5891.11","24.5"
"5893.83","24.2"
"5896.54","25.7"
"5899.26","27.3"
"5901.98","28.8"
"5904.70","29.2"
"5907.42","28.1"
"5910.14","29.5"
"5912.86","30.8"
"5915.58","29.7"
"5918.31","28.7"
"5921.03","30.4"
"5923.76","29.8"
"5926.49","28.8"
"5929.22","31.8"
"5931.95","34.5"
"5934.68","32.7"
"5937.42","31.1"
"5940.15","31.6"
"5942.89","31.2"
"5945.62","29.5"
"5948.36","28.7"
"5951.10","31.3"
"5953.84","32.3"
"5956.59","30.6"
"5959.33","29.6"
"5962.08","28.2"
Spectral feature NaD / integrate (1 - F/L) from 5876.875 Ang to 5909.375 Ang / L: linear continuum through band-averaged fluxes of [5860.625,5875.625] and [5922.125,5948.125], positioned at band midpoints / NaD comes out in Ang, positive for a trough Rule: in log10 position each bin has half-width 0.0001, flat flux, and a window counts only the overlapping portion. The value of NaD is 3.68 Ang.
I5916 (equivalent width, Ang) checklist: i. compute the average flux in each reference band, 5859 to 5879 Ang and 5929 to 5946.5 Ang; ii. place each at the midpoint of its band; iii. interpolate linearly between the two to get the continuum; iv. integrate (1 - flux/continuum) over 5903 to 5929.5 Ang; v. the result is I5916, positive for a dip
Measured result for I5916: 1.5 Ang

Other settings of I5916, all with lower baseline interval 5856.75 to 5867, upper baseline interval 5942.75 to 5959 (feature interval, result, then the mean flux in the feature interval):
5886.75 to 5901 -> 1.93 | 25.5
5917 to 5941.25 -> -0.73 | 31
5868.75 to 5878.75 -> -0.68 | 31.2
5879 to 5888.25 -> 0.43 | 28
